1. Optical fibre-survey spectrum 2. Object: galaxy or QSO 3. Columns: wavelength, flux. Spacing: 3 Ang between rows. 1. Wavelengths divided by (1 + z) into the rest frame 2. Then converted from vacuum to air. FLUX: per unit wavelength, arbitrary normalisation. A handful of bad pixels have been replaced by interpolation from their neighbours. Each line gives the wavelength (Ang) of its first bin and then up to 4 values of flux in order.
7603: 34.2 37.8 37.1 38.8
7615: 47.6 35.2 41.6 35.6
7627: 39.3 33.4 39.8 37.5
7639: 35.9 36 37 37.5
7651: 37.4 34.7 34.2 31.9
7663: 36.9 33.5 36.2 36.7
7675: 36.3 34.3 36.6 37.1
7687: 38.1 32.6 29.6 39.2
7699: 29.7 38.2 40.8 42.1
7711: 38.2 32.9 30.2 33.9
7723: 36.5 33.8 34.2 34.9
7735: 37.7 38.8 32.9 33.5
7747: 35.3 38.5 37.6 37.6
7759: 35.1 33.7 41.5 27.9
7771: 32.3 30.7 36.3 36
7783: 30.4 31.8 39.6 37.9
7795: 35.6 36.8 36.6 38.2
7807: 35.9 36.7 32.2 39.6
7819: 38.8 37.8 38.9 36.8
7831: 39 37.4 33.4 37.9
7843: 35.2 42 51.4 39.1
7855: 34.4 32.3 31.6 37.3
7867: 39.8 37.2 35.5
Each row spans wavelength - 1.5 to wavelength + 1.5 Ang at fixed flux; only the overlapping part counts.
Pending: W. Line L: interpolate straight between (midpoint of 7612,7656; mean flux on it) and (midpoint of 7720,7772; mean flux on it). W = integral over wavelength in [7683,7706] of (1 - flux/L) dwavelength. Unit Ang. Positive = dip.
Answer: 0.60 Ang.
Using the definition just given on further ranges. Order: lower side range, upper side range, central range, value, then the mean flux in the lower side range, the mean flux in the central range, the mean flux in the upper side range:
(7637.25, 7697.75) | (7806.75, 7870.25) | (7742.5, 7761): 0.2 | 35.6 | 36.2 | 37.5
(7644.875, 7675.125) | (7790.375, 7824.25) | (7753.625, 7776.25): 1.4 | 35.6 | 34.3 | 37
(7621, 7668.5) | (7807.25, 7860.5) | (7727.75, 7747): 0.8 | 36.2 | 35.3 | 37.7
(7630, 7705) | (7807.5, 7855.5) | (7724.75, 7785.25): 3.5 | 35.8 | 34.9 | 38.2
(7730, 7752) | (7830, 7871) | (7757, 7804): 2.1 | 35.9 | 35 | 37.7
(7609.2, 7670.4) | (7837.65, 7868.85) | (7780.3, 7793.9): 0.9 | 37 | 35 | 38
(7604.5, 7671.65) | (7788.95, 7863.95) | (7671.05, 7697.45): 1.1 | 37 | 35.6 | 37.4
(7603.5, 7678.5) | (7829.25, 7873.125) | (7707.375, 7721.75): 0.8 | 36.9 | 35.1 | 37.6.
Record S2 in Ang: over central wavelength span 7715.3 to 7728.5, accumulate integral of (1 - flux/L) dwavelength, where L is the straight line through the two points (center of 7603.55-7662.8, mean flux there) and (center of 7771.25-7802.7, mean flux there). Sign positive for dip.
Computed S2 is 0.9 Ang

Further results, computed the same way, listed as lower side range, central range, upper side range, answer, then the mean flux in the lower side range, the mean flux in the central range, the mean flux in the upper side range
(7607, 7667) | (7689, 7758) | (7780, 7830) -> 2.2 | 37.1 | 35.6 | 36.5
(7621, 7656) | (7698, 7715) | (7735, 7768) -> -0.4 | 36.9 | 37.3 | 36.1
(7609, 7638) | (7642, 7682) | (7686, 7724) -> 1.6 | 38.6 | 35.6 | 35.5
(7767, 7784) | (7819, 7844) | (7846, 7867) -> -0.6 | 32.4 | 37.2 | 38.1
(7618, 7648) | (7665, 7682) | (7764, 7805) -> 0.5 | 37.2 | 35.6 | 35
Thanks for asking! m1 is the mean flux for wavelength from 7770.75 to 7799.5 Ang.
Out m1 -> 34.8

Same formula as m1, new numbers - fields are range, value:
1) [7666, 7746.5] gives 35.5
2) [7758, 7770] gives 34.4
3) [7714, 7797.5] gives 35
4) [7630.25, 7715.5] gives 36.1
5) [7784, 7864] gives 37.1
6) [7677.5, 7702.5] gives 34.9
